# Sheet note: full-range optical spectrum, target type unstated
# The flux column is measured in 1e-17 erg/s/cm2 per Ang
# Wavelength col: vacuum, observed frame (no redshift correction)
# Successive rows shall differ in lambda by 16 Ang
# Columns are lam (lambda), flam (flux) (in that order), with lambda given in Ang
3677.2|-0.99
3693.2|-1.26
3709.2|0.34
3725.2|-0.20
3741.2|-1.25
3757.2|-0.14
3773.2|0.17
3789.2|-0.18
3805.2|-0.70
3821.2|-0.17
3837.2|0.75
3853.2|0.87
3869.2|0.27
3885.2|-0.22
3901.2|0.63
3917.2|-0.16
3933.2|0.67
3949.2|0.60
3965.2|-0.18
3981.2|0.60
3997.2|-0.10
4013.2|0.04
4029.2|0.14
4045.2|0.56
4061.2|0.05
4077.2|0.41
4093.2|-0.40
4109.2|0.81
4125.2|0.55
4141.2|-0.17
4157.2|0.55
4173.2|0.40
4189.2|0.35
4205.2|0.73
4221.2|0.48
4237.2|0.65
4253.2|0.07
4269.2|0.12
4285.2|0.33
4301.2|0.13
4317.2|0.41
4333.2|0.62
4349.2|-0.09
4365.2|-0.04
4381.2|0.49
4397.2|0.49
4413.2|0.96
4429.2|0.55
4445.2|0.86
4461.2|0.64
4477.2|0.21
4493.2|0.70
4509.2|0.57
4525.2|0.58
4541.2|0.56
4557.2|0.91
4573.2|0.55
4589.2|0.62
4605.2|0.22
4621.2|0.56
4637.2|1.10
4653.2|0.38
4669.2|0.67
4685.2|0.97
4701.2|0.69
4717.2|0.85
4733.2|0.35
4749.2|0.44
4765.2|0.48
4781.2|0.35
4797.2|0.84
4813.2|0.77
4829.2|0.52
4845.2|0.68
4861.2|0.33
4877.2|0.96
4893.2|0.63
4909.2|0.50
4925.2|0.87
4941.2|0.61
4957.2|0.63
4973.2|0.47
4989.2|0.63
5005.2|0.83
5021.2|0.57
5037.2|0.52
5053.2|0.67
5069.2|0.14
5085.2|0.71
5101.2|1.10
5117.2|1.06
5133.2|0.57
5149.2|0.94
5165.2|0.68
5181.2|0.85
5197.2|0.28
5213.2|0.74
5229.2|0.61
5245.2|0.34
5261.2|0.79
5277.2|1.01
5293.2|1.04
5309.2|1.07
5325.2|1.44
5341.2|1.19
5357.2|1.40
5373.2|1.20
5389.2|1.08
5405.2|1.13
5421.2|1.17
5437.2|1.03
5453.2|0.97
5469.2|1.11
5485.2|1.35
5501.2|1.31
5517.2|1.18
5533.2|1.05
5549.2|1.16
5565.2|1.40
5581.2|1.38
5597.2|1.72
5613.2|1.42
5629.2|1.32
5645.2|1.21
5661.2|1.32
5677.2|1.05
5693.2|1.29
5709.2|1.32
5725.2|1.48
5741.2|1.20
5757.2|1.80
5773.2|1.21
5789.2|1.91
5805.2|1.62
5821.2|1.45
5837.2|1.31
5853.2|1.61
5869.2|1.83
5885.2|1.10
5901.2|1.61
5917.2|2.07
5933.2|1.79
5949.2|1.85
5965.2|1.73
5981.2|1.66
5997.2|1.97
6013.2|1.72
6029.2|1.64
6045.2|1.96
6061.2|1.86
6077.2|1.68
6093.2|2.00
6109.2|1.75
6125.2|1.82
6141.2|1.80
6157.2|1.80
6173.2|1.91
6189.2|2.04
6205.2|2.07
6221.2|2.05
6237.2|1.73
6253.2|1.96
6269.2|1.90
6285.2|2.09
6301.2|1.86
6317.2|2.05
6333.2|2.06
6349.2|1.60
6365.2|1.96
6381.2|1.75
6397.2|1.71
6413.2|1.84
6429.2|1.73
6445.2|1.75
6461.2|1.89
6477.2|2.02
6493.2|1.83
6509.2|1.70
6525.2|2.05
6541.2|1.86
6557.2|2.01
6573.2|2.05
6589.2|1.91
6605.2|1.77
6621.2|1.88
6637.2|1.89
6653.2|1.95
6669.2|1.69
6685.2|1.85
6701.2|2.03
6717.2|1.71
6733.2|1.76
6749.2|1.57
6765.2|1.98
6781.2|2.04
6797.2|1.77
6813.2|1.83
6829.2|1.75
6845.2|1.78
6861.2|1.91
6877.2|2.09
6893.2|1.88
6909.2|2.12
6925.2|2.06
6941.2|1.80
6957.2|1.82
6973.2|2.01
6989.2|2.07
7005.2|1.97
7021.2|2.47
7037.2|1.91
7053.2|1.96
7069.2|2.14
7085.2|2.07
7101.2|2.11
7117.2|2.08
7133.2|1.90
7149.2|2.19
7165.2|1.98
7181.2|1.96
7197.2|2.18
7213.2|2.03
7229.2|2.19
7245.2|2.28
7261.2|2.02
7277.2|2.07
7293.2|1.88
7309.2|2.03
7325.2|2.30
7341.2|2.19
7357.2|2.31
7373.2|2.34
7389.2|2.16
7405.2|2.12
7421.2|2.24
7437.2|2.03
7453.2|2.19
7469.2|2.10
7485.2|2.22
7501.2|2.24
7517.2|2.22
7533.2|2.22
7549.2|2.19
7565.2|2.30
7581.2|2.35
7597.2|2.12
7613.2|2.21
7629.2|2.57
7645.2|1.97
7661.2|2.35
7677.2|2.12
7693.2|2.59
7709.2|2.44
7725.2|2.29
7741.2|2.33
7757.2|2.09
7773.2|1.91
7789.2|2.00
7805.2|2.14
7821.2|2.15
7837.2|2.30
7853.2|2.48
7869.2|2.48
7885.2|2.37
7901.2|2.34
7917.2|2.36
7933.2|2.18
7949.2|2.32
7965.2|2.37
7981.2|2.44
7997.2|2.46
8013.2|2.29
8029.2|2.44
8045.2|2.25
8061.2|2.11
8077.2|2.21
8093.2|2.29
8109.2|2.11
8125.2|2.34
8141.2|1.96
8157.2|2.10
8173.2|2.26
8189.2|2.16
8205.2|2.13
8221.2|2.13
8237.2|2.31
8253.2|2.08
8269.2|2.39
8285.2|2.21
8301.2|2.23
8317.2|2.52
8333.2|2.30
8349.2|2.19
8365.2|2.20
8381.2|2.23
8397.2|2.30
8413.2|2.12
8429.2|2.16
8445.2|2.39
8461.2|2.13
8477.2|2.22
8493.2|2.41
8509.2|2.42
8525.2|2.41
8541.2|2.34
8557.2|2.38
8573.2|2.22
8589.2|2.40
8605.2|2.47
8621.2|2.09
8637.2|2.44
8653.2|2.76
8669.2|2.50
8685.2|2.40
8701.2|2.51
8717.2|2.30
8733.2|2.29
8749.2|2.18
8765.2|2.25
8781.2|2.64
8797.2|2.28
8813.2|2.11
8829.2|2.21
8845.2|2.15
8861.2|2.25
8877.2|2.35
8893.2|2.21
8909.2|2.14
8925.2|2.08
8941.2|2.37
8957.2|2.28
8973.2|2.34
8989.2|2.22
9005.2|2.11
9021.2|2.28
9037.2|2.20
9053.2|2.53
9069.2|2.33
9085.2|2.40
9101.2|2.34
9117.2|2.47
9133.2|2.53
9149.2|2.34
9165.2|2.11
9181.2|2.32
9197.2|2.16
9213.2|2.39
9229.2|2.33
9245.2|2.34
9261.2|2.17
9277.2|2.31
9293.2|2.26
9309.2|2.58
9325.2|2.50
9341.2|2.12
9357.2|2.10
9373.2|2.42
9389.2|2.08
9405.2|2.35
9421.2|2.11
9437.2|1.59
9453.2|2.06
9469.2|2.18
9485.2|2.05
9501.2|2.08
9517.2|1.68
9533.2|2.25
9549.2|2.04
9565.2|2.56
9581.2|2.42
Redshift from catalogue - 0.320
